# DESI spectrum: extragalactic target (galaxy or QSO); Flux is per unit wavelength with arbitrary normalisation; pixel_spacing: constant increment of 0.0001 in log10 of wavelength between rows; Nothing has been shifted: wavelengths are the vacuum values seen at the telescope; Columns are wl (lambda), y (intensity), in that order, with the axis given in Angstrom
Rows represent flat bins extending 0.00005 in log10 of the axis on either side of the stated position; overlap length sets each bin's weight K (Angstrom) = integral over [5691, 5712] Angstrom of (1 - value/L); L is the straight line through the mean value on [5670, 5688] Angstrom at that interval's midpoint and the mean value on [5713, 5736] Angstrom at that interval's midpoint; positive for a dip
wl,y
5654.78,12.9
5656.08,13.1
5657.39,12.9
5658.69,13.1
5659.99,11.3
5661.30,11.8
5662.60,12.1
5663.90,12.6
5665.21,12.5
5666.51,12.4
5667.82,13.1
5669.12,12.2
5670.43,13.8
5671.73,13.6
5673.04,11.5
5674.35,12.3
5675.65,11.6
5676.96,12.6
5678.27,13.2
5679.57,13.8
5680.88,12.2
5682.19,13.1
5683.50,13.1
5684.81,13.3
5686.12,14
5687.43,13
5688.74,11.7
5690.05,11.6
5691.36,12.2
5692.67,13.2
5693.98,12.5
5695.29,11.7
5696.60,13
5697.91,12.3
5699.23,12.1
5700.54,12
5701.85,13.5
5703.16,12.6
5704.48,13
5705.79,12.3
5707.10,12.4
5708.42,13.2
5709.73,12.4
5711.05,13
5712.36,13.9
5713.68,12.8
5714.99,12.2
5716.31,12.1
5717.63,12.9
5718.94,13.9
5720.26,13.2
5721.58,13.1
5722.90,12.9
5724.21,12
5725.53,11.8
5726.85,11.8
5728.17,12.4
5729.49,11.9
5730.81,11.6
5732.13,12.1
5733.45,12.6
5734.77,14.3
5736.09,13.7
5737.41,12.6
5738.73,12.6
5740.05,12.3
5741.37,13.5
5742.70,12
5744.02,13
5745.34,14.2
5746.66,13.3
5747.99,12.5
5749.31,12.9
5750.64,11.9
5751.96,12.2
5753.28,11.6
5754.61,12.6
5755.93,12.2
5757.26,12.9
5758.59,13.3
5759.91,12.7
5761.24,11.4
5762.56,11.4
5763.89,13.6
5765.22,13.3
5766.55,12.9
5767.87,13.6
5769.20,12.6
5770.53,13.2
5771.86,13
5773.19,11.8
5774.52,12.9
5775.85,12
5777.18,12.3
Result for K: 0.2 Angstrom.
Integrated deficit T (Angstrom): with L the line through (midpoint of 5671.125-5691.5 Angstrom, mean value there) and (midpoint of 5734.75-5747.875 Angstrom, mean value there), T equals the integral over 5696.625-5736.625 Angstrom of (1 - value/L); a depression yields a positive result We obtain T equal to 0.7 Angstrom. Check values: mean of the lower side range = 12.7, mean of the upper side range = 13.1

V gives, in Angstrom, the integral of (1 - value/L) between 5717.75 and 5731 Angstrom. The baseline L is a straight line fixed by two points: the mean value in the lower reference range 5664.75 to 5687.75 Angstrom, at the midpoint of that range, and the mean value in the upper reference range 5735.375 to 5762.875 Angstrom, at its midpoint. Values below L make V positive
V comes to 0.2 Angstrom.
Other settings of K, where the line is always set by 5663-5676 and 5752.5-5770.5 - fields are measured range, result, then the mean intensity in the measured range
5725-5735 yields 0.31 Angstrom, 12.2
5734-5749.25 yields -0.55 Angstrom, 13.1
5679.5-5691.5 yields -0.18 Angstrom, 12.8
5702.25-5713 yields -0.22 Angstrom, 12.9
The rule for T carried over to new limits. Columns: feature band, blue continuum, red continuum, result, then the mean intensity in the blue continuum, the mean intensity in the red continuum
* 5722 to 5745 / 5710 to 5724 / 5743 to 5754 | 0.4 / 13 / 12.7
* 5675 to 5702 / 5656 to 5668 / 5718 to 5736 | -0.3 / 12.4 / 12.6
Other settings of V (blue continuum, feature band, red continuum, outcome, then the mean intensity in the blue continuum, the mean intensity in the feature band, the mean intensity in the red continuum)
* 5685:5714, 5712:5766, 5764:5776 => 0.5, 12.7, 12.7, 12.9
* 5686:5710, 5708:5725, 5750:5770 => -0.5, 12.5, 12.9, 12.6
